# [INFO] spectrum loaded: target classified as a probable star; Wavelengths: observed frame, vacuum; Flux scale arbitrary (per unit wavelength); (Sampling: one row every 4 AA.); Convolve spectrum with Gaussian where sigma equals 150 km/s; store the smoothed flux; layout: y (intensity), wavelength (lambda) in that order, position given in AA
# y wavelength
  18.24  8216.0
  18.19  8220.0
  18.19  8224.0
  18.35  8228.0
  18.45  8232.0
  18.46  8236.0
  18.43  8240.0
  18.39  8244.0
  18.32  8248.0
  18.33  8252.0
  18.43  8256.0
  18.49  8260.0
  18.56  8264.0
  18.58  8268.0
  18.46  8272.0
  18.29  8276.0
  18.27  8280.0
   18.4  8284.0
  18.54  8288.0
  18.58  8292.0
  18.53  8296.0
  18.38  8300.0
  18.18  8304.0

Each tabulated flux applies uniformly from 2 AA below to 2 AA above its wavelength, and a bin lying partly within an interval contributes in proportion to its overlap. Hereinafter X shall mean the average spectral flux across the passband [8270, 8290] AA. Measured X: 18.4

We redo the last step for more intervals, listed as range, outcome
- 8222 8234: 18.3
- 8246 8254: 18.3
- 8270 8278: 18.4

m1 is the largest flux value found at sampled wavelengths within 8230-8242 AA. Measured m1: 18.46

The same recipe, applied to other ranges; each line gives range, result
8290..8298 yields 18.58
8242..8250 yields 18.39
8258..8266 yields 18.56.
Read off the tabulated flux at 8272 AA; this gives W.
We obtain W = 18.46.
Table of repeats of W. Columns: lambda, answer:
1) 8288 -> 18.54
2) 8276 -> 18.29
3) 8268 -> 18.58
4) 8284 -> 18.4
